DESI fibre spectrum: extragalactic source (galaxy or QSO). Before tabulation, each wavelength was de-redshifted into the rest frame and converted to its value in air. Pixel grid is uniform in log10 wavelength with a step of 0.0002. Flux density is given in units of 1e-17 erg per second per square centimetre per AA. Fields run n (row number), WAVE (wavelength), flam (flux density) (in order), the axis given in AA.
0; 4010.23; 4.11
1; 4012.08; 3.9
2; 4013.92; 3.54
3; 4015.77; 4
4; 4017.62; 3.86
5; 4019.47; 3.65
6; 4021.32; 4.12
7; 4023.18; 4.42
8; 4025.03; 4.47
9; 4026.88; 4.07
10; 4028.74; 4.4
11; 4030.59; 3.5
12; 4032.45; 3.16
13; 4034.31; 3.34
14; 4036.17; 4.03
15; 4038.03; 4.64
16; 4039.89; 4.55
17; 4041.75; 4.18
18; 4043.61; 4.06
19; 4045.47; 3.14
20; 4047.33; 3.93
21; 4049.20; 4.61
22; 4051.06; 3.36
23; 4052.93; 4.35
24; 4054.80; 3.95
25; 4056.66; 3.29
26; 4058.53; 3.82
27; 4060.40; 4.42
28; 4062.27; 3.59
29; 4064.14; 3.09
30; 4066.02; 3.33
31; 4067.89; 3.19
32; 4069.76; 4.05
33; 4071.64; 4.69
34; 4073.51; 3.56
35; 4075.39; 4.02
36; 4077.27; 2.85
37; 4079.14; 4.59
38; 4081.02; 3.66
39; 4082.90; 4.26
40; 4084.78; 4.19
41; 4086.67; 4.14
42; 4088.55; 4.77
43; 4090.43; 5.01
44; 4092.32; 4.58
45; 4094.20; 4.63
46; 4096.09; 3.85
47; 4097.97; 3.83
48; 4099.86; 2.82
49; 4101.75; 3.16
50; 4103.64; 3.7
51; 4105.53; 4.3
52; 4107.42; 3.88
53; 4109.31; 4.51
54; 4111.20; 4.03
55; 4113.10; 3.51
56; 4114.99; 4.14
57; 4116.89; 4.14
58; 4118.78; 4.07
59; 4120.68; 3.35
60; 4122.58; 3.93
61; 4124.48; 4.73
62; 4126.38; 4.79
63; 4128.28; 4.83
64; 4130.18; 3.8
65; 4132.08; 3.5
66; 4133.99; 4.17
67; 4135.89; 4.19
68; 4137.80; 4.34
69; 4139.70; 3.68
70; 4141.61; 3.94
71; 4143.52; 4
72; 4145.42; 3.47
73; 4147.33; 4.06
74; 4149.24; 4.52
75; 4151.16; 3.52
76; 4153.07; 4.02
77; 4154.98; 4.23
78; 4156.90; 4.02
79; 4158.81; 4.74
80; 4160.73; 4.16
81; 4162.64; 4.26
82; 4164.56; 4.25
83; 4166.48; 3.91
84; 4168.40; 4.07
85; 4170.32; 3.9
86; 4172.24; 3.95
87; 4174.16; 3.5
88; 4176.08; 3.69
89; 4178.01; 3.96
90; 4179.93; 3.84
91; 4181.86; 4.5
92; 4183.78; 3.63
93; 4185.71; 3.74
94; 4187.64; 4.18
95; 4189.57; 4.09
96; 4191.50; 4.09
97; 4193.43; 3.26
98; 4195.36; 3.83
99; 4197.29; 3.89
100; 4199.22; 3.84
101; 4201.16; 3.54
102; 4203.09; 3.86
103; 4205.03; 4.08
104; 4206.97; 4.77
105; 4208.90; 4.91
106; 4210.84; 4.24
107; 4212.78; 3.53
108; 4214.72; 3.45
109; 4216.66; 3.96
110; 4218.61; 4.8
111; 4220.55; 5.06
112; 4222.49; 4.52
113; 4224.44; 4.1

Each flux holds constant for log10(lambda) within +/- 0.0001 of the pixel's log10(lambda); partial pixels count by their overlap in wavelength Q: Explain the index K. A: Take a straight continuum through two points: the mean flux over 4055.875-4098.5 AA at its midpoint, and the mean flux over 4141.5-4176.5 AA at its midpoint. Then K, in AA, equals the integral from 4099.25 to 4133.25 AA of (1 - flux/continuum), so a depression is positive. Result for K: 0.25 AA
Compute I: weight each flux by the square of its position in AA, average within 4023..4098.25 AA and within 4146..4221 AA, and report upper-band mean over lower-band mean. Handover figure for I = 1.07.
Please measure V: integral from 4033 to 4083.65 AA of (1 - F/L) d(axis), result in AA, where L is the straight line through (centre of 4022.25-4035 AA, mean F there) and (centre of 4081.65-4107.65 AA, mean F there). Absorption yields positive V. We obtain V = 1.6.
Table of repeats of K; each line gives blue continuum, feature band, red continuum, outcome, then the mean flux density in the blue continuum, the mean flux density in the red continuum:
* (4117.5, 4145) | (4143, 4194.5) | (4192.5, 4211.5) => 0.9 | 4.08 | 4.02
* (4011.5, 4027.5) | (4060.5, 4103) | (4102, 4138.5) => 1.5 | 4.01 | 4.08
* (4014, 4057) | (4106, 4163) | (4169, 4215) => -2.0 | 3.96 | 3.94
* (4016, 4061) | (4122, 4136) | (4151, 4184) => -0.8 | 3.97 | 4.03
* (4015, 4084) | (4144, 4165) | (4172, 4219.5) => -0.9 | 3.9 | 3.96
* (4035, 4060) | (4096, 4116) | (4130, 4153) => 0.9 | 4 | 3.94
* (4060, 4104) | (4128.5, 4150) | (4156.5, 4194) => -0.2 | 3.91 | 3.99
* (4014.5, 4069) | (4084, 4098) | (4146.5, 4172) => -1.5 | 3.88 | 4.12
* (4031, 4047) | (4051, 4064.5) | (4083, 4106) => 0.5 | 3.88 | 4.08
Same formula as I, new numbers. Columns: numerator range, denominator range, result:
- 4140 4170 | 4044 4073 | 1.12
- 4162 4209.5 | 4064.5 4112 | 1.05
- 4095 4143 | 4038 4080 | 1.06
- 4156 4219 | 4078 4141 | 1.02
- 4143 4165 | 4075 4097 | 1.01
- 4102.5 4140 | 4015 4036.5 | 1.09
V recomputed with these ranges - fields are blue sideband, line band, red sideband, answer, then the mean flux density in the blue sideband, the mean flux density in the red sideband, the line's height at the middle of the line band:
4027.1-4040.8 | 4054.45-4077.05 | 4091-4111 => 1.34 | 3.95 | 3.95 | 3.95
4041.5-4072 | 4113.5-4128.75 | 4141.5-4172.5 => -0.89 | 3.8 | 4.07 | 3.97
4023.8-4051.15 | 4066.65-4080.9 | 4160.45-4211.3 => 0.58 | 3.99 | 3.99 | 3.99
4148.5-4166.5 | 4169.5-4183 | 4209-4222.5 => 0.94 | 4.17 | 4.25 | 4.19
